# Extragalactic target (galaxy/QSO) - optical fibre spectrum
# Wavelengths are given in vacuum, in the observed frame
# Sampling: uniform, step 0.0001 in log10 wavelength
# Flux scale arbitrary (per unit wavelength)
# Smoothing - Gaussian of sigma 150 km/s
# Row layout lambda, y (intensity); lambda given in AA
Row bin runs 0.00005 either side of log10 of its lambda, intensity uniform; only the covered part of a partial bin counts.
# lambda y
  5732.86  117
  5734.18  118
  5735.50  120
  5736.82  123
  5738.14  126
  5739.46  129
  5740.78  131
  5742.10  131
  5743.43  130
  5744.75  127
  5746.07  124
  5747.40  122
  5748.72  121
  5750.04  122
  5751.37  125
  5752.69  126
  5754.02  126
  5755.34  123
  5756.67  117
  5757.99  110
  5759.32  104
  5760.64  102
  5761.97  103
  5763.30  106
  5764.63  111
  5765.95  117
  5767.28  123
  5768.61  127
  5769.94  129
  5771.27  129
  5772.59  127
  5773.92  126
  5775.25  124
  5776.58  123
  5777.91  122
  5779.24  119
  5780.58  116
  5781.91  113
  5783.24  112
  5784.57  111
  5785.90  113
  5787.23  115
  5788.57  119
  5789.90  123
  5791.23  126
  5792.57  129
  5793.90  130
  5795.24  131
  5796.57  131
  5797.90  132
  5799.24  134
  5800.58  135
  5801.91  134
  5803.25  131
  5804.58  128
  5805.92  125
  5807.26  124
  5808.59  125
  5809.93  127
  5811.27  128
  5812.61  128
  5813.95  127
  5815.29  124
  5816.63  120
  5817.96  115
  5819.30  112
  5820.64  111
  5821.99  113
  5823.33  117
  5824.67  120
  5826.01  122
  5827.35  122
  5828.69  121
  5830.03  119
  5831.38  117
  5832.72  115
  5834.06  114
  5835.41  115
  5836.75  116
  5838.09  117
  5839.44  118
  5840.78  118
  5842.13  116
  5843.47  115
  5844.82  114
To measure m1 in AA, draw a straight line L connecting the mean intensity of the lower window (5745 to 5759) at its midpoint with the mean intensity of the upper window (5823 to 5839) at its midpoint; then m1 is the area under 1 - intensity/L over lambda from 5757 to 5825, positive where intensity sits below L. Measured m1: -0.9 AA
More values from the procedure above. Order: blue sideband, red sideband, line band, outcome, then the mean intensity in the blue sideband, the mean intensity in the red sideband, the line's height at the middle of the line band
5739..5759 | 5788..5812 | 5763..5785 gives 1.1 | 124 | 128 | 126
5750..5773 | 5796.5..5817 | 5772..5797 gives 0.4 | 118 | 128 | 123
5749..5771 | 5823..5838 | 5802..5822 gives -0.9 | 117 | 118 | 118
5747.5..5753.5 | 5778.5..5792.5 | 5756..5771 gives 0.9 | 123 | 117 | 121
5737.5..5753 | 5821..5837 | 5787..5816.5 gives -1.8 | 126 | 117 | 120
